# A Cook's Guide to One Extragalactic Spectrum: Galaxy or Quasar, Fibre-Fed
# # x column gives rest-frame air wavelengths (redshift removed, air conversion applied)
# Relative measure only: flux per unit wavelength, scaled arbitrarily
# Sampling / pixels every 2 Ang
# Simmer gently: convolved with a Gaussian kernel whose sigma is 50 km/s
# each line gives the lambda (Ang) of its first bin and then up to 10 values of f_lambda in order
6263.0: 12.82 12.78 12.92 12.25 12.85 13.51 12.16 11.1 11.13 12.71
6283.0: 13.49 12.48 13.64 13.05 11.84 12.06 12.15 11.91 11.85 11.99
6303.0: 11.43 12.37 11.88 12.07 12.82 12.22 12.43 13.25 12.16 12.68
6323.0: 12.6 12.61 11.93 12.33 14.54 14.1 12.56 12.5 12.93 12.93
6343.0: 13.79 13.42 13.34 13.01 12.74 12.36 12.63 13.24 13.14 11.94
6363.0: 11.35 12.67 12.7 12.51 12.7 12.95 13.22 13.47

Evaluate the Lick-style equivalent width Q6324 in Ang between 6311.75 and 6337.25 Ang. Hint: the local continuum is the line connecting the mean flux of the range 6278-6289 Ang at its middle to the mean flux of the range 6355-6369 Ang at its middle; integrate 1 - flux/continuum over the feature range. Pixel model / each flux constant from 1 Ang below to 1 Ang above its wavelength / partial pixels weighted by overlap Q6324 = -0.3 Ang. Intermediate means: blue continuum 12.7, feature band 12.8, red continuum 12.5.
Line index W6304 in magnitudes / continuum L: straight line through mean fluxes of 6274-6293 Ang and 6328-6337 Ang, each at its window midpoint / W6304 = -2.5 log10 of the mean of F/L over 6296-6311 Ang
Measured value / 0.067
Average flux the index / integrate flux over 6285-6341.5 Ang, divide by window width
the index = 12.5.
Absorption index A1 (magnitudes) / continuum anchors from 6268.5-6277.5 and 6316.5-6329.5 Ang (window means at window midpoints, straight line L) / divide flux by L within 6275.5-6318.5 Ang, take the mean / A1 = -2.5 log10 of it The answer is 0.02 mag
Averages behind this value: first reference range 12.5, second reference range 12.5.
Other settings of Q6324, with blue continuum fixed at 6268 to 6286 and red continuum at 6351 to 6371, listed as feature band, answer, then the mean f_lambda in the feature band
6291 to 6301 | 0.4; 12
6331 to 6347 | -1.0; 13.3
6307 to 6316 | 0.1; 12.3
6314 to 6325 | -0.1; 12.6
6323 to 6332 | -0.2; 12.8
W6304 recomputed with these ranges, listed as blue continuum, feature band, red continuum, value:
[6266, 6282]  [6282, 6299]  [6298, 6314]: -0.03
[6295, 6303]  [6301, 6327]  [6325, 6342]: 0.00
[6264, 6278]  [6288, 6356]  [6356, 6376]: 0.00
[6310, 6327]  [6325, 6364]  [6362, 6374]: -0.03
